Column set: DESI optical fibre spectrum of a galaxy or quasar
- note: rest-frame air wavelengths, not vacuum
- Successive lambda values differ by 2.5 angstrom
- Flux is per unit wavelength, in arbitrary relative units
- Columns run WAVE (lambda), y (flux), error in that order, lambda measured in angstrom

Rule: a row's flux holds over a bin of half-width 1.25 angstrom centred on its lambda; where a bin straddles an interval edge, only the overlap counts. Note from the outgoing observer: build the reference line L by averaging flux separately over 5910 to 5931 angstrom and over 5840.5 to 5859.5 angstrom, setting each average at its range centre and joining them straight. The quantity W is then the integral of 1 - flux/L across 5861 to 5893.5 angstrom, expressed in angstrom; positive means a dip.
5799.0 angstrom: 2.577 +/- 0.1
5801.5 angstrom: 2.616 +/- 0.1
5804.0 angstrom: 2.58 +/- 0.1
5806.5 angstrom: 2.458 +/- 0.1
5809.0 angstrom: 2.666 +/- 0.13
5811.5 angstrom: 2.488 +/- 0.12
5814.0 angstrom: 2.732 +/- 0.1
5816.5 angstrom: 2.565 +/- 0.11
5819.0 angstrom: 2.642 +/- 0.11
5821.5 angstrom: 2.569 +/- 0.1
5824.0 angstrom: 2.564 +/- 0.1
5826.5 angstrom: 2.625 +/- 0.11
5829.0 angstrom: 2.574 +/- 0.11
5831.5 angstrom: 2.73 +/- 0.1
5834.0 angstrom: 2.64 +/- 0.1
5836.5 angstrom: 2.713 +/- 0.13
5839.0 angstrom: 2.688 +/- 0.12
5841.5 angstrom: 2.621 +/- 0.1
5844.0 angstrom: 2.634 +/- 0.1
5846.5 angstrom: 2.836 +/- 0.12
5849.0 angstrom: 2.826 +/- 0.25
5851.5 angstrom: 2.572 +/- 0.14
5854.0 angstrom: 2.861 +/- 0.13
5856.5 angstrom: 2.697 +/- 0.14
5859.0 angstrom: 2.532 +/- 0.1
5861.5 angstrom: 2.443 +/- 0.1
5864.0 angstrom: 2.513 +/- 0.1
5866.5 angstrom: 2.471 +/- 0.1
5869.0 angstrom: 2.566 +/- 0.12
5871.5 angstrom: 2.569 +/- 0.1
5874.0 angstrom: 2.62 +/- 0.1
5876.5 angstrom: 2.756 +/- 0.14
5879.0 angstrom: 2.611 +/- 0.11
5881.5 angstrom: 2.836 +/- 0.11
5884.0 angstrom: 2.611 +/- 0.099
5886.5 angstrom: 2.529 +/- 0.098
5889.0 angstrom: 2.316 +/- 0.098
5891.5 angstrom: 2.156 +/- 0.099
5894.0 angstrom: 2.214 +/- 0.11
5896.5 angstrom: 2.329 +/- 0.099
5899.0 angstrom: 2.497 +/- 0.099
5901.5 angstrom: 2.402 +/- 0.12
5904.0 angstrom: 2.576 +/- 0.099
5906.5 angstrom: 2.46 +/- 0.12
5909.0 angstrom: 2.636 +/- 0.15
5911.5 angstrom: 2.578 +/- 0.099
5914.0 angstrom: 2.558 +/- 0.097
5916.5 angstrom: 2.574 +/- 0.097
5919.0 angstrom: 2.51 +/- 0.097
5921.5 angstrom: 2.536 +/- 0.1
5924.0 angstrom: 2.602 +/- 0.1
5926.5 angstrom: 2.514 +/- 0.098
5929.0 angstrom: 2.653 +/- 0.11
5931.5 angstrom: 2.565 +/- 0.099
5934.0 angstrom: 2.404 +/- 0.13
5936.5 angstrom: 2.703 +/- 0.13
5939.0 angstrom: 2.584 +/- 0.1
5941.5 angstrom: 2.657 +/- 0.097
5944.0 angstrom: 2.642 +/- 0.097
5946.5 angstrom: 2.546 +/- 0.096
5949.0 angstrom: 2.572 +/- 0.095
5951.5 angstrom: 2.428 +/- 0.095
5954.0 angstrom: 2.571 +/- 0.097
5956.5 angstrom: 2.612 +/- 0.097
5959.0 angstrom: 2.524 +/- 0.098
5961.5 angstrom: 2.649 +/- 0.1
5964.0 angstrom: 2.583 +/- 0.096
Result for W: 1.45 angstrom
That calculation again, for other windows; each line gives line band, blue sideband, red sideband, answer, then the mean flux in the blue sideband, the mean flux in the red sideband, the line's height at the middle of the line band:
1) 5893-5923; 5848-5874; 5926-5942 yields 1.1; 2.6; 2.58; 2.59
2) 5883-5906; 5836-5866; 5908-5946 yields 1.8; 2.66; 2.58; 2.61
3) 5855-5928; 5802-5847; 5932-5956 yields 1.9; 2.63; 2.57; 2.59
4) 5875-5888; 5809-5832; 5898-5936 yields -0.5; 2.61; 2.54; 2.57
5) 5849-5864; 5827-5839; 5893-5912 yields -0.2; 2.66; 2.46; 2.6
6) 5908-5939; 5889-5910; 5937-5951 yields -0.8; 2.4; 2.6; 2.51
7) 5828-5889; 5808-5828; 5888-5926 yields -2.3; 2.61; 2.46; 2.54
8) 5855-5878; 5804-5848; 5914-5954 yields 0.3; 2.63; 2.57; 2.61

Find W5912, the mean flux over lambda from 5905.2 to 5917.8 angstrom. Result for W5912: 2.56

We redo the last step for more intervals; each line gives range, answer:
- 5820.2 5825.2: 2.57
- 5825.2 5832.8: 2.64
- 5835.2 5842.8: 2.67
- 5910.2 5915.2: 2.57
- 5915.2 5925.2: 2.56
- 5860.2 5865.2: 2.48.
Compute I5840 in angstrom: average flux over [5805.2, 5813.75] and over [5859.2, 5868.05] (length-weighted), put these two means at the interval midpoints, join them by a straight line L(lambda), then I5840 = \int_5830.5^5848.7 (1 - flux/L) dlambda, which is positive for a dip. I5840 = -1.3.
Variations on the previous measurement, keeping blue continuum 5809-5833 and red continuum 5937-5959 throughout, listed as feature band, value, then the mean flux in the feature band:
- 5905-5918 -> 0.1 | 2.56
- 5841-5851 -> -0.5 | 2.73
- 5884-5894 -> 0.9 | 2.35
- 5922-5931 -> 0.0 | 2.58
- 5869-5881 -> -0.2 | 2.64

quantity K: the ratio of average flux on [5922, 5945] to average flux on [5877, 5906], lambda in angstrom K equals 1.05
